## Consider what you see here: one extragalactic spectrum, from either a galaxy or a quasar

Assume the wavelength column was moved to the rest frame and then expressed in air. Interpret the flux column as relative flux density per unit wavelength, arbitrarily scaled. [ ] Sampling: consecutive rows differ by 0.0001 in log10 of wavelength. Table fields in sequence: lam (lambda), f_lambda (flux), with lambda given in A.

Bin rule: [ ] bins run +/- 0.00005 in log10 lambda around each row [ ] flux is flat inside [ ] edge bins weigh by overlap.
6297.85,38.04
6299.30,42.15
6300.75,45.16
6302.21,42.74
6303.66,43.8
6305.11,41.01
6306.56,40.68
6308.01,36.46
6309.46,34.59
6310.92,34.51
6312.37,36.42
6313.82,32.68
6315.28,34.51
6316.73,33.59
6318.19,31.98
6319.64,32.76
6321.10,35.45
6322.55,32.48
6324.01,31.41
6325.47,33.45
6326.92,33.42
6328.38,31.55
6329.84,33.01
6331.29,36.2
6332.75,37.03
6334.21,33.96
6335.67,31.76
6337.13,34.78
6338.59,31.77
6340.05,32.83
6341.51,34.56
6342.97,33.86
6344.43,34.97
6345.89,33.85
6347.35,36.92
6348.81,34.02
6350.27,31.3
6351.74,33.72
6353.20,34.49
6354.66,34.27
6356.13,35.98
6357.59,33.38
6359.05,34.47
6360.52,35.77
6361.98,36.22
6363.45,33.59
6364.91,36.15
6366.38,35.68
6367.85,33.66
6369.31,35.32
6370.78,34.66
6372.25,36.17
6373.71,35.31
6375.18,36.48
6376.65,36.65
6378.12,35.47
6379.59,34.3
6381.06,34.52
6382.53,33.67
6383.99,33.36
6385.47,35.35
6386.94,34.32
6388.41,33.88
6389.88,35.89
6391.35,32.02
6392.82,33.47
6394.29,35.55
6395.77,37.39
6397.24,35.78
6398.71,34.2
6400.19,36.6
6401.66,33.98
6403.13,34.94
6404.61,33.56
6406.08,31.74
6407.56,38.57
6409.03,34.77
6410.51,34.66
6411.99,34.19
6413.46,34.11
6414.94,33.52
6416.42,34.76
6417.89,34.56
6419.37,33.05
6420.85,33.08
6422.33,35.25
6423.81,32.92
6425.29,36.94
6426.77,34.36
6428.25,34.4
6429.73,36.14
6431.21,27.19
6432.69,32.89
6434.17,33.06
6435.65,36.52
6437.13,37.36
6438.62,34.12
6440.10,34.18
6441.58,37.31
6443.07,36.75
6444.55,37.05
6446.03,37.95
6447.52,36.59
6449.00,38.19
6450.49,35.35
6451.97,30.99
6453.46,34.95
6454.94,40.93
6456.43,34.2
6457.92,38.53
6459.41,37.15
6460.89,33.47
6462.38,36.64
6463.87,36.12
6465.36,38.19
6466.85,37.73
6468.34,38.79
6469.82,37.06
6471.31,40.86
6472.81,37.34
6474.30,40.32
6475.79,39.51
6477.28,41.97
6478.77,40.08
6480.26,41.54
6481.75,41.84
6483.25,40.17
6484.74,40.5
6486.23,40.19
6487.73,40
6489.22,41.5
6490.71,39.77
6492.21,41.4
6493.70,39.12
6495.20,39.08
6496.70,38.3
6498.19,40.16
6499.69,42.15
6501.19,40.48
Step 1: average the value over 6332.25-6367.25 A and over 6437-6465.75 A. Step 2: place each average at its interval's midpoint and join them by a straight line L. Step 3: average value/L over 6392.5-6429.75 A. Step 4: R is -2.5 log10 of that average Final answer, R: 0.025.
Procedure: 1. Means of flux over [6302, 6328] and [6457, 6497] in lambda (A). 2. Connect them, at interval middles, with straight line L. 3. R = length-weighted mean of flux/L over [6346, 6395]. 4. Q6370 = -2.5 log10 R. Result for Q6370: 0.061 mag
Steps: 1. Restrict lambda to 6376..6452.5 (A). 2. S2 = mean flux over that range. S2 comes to 34.8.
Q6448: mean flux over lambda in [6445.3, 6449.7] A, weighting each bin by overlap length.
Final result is 37.6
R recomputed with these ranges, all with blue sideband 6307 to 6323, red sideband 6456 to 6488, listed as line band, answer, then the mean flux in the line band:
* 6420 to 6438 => 0.102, 34.2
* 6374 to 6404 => 0.046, 34.9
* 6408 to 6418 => 0.078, 34.5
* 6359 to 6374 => 0.017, 35.2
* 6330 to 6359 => 0.029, 34.2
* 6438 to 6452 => 0.055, 36.1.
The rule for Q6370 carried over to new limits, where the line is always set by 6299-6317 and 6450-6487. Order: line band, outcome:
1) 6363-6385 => 0.10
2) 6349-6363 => 0.12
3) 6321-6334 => 0.14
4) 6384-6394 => 0.12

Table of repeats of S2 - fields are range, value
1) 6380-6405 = 34.6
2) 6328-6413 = 34.6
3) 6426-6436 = 33.4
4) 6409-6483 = 36.2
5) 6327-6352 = 33.9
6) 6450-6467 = 36.1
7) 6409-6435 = 33.9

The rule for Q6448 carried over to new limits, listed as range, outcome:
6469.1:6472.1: 38.8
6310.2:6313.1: 35.5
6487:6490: 40.9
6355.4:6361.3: 35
